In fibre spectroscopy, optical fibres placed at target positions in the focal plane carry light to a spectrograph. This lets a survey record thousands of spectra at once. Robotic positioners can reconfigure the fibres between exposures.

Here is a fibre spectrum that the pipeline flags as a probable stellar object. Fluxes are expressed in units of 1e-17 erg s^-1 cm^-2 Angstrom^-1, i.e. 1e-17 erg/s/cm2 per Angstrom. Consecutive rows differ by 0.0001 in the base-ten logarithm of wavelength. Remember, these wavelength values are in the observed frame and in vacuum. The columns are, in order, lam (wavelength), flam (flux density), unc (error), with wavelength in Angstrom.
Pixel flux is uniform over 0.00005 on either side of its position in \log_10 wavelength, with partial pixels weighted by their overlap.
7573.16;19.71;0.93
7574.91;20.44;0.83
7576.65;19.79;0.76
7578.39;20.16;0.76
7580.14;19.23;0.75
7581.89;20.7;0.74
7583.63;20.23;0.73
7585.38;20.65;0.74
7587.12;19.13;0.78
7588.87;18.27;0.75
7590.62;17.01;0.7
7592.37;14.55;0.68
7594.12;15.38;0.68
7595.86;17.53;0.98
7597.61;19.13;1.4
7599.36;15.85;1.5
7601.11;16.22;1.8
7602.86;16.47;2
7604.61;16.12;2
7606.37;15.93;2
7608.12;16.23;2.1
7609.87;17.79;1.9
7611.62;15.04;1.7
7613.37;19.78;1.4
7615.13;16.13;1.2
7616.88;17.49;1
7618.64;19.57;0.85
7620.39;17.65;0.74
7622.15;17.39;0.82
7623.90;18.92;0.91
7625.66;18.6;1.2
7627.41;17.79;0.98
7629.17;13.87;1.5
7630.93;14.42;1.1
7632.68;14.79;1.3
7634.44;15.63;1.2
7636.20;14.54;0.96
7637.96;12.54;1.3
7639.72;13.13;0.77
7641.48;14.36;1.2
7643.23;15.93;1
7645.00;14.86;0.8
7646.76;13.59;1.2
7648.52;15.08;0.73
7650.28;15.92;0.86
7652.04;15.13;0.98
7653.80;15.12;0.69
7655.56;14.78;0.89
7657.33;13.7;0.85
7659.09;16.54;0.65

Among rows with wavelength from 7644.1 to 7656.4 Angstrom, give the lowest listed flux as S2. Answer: 13.59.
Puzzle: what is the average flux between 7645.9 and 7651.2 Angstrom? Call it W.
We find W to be 14.9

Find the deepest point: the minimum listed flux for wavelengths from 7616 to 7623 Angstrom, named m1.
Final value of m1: 17.39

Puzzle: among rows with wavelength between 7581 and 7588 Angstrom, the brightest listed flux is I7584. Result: 20.7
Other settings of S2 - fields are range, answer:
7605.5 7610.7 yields 15.93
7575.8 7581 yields 19.23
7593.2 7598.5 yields 15.38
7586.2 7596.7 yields 14.55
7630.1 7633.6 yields 14.42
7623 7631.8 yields 13.87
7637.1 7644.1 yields 12.54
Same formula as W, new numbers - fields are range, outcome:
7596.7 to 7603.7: 16.9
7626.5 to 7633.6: 15.2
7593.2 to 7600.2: 17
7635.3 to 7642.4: 13.7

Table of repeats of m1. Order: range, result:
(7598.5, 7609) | 15.85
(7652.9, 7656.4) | 14.78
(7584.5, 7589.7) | 18.27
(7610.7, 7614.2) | 15.04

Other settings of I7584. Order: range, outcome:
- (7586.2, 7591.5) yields 19.13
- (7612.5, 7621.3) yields 19.78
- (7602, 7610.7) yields 17.79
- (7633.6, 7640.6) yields 15.63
